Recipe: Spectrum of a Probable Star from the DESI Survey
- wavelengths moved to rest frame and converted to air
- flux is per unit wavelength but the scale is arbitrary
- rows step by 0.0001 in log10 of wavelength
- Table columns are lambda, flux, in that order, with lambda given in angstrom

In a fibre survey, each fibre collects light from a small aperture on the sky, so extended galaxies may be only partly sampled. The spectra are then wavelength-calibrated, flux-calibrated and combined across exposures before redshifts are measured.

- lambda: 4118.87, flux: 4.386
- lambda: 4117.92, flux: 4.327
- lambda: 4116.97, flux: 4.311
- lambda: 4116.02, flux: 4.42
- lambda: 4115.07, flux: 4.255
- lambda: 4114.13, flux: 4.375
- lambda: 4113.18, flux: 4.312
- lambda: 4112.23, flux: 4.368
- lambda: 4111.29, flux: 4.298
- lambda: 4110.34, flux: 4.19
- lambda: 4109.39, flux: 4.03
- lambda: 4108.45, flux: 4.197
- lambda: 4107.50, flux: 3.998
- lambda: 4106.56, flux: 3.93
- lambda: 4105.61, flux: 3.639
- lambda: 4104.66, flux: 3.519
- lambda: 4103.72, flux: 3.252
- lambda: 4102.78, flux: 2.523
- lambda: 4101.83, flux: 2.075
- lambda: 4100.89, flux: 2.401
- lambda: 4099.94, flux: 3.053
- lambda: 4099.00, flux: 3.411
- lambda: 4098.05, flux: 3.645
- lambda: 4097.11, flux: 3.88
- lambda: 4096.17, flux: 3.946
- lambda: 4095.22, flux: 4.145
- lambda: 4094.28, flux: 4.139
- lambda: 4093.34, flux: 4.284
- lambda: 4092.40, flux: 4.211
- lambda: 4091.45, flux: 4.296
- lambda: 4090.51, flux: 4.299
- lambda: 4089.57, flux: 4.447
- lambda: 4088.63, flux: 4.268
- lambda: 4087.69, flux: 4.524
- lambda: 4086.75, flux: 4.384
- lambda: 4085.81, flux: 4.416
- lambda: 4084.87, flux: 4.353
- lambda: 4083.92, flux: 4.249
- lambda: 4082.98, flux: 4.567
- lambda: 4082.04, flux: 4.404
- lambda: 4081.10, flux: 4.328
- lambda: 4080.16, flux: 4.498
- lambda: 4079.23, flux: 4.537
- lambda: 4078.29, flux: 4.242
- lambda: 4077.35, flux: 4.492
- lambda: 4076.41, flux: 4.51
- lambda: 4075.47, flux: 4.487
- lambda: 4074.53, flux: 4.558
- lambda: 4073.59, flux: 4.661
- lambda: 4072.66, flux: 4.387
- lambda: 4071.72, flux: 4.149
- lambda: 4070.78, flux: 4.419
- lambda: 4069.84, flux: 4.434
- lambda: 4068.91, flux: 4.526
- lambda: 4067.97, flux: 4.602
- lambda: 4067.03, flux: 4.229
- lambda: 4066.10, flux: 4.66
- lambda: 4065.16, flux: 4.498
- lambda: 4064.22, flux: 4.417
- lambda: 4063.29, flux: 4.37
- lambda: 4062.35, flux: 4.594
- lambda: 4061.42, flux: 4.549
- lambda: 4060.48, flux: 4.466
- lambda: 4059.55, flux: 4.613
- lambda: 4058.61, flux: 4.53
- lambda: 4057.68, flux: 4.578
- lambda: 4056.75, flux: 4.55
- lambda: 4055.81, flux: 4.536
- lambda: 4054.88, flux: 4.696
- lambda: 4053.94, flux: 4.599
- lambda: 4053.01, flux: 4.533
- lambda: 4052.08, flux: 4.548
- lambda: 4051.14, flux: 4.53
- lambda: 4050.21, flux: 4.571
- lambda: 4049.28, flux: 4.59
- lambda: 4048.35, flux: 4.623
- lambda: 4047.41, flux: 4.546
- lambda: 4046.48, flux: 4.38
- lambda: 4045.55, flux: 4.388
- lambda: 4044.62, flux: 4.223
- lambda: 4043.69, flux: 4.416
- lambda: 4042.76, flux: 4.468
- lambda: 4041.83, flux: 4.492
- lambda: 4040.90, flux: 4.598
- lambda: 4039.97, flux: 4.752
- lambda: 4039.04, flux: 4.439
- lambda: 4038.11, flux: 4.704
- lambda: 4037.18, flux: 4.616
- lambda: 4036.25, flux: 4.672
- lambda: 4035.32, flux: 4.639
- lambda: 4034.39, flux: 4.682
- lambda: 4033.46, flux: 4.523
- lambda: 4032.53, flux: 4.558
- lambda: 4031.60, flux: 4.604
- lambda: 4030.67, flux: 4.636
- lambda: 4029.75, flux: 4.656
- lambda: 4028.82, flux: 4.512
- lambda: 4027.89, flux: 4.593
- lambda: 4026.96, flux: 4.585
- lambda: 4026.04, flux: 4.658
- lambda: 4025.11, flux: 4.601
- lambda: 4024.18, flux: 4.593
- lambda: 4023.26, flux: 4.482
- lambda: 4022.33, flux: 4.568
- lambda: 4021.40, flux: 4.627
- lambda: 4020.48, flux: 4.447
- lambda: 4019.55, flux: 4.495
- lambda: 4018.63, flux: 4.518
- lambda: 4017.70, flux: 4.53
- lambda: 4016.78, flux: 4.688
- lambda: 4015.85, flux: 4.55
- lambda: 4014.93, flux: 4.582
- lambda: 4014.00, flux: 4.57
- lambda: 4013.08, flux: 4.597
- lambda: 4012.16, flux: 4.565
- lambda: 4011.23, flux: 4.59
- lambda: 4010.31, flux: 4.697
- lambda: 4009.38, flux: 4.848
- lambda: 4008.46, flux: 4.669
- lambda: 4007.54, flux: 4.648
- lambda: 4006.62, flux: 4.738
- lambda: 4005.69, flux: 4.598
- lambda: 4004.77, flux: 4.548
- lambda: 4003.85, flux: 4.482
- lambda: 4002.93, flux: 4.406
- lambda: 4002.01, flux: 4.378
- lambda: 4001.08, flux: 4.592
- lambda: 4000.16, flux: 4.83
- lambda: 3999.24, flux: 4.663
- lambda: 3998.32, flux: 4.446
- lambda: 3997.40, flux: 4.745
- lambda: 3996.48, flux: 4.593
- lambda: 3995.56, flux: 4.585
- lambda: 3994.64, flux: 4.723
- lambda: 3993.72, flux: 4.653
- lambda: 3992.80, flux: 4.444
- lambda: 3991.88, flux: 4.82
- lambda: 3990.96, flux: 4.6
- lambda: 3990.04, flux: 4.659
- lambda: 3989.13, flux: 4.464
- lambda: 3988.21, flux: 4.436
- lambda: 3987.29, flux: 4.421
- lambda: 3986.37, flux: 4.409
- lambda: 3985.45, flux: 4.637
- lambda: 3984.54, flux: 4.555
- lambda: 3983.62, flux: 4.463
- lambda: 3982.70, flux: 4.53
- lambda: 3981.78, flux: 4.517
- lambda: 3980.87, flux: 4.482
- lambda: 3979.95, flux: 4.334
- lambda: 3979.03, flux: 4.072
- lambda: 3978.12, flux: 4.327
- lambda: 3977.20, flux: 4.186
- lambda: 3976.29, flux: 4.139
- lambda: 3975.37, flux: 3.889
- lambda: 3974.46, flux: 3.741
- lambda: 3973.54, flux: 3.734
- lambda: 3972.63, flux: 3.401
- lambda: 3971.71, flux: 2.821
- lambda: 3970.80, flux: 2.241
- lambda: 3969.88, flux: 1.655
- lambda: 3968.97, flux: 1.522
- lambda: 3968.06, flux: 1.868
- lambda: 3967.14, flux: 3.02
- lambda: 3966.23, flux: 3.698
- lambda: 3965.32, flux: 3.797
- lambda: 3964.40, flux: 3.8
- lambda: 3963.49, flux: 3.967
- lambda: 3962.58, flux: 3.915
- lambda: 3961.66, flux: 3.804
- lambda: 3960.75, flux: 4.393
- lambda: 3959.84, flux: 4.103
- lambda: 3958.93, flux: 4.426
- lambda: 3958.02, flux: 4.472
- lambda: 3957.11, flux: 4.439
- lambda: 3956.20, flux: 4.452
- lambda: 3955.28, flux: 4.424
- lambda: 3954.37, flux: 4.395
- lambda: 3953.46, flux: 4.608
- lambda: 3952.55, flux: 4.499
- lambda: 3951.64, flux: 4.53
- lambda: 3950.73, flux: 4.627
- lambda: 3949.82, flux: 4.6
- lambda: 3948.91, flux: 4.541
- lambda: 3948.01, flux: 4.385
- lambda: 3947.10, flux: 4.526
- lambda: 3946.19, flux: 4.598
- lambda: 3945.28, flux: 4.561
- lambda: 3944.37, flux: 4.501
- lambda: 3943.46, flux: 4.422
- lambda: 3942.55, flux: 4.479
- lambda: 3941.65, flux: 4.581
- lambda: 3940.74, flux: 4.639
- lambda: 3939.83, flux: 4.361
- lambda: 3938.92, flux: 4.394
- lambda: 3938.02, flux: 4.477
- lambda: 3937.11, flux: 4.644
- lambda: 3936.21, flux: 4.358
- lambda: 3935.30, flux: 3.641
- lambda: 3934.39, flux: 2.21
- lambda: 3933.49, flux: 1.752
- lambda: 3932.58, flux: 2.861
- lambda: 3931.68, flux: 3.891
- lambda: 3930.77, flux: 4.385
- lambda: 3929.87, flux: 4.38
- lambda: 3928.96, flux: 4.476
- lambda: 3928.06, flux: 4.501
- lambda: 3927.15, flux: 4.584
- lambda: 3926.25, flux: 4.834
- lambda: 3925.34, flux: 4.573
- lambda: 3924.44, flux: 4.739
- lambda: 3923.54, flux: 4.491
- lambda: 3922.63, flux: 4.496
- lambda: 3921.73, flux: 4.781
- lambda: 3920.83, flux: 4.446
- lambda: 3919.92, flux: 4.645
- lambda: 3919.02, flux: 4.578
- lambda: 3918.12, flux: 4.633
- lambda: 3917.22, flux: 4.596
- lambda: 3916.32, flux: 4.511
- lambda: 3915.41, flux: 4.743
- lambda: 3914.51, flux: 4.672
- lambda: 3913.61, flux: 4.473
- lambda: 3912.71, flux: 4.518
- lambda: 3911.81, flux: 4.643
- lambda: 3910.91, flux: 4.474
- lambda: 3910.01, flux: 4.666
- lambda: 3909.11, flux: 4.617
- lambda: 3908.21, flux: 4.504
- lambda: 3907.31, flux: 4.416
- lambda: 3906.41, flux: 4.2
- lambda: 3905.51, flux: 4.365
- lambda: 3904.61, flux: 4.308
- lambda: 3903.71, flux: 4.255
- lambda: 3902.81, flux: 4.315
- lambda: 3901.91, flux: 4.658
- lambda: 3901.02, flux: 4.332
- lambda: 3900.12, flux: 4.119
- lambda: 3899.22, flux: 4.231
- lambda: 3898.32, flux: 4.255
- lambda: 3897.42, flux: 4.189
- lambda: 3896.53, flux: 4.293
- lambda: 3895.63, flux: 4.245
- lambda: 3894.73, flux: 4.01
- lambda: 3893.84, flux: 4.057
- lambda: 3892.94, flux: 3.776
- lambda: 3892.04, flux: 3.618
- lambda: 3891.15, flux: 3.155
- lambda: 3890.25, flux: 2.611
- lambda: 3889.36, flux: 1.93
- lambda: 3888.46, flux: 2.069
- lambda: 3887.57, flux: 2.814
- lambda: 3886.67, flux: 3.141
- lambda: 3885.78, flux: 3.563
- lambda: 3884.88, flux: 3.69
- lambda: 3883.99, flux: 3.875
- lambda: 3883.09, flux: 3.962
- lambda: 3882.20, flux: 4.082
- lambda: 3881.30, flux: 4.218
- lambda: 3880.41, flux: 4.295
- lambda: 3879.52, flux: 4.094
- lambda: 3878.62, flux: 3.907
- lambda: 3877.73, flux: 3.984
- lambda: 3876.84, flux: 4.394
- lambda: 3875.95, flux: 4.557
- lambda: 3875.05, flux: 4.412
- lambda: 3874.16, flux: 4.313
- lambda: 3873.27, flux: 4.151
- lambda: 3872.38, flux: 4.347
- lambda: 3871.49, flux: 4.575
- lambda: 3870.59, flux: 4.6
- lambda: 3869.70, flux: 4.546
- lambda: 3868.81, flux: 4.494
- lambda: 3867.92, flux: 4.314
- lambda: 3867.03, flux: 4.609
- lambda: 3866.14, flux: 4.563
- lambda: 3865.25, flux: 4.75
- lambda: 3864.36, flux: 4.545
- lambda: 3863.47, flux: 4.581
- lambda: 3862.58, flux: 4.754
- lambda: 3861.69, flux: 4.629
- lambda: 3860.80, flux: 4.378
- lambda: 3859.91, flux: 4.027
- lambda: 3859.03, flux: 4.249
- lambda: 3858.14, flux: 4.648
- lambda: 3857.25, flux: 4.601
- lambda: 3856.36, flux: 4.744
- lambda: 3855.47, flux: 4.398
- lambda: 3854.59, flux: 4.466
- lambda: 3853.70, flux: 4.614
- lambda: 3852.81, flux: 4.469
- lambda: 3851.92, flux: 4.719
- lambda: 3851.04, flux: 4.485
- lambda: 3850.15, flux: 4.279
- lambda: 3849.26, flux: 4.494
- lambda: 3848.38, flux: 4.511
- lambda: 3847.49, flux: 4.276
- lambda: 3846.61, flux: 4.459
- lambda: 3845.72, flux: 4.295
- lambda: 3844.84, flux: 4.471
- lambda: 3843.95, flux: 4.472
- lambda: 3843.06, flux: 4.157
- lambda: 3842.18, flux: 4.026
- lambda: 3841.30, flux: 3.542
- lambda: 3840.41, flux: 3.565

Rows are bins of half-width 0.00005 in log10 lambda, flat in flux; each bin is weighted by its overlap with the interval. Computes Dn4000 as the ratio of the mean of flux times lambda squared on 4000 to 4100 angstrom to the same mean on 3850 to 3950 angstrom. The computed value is 1.1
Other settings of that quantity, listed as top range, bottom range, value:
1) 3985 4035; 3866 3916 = 1.19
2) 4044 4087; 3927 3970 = 1.18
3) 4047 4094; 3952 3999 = 1.15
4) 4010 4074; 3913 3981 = 1.16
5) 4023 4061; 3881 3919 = 1.21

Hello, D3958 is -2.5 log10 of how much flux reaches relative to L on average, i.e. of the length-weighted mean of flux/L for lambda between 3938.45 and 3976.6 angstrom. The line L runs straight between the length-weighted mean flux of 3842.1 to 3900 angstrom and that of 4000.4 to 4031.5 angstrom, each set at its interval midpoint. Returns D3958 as 0.11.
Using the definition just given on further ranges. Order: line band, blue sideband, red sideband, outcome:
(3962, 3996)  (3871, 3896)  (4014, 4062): 0.089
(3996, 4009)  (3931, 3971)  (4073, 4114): -0.156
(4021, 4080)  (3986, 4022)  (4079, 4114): -0.063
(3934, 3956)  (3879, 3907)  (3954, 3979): -0.181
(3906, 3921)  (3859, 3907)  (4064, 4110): -0.118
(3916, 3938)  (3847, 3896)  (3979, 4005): 0.028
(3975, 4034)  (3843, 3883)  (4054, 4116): -0.066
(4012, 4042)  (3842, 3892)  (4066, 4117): -0.114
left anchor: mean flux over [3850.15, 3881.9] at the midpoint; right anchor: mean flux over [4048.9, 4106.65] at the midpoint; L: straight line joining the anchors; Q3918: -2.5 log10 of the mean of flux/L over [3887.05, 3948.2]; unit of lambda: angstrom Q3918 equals 0.05 mag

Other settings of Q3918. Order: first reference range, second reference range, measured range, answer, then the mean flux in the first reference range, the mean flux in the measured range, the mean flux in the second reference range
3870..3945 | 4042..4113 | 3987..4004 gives -0.09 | 4.15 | 4.58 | 4.24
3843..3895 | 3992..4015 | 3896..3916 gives -0.03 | 4.15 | 4.42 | 4.61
